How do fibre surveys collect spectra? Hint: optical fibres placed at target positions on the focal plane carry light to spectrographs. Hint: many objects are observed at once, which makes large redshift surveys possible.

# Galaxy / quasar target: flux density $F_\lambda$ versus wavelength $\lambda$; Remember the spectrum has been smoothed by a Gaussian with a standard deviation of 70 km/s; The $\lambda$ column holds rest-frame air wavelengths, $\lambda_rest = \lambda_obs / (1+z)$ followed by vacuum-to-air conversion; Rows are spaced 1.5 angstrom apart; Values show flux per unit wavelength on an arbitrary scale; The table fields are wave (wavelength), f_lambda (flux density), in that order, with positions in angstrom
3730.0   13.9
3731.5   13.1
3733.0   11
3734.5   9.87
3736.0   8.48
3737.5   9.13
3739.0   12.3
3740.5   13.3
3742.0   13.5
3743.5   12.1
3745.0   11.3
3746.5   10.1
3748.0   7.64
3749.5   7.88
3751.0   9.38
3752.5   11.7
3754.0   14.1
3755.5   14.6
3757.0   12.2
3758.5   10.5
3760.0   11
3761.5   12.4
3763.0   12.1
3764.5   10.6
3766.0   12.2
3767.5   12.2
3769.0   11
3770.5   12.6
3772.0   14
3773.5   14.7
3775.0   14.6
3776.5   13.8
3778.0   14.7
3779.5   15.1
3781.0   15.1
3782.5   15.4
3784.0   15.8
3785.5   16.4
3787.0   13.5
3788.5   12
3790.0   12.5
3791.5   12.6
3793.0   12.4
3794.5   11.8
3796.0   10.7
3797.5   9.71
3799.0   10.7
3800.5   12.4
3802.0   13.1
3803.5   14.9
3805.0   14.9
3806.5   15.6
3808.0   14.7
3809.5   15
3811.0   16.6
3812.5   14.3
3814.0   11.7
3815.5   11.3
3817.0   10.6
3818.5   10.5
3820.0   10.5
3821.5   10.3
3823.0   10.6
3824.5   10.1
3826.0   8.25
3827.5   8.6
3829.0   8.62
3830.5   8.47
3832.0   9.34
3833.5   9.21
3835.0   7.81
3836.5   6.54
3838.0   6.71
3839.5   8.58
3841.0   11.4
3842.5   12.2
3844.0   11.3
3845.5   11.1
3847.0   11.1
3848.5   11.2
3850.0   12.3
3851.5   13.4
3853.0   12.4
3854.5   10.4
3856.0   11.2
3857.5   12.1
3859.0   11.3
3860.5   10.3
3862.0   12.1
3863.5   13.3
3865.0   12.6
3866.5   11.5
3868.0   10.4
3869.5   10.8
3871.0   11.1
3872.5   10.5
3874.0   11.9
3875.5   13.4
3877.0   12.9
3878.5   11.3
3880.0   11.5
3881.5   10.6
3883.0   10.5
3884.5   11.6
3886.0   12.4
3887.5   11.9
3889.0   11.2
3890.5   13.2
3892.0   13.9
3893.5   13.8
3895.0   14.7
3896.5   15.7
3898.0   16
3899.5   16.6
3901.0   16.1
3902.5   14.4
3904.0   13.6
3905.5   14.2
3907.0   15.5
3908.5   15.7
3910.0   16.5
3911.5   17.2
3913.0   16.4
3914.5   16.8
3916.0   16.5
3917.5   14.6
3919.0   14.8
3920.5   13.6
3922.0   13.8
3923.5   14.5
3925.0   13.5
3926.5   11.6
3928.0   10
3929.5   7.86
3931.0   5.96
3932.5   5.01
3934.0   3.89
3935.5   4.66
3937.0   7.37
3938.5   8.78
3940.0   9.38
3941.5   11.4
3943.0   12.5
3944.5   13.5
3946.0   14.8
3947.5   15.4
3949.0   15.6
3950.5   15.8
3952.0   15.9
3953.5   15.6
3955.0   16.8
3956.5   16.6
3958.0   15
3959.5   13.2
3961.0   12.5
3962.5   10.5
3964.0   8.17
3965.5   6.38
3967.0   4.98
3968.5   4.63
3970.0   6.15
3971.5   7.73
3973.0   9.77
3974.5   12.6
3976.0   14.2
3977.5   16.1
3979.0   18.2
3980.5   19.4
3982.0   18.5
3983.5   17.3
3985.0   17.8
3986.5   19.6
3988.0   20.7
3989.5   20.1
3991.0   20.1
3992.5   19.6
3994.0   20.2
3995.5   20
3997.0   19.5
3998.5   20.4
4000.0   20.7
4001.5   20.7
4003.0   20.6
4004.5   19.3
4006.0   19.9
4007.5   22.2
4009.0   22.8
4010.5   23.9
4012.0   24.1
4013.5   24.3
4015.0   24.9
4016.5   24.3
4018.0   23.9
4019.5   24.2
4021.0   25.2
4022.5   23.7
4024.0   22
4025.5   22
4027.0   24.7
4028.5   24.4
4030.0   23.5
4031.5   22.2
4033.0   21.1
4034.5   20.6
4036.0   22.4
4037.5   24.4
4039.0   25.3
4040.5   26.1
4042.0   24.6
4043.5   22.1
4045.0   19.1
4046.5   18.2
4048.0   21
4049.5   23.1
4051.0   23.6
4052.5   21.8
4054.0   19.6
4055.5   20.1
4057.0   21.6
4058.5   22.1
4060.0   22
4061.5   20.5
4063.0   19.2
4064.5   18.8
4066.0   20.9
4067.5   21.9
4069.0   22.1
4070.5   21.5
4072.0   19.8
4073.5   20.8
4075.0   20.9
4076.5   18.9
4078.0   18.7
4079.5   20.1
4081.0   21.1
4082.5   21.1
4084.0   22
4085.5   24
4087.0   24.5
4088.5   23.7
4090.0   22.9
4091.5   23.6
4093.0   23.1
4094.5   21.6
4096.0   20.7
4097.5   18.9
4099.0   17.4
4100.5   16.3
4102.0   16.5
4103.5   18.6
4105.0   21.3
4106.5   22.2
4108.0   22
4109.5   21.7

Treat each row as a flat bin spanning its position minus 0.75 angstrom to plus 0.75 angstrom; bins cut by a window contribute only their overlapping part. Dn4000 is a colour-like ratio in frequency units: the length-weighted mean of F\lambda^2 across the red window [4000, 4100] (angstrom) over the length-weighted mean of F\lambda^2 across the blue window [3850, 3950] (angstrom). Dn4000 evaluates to 1.9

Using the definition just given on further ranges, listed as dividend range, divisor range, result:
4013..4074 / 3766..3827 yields 1.96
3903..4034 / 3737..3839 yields 1.50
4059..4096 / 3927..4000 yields 1.68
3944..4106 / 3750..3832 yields 1.77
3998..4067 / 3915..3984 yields 1.92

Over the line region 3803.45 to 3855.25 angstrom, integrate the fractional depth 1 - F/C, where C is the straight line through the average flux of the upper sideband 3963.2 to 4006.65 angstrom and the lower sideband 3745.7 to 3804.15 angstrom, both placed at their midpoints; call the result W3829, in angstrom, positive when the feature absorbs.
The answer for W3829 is 8.8 angstrom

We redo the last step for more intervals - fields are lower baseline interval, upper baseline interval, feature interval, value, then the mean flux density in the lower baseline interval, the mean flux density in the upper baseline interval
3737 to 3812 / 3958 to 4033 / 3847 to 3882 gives 7.8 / 12.7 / 18.4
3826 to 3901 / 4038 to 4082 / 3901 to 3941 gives 5.4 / 11.5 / 21.2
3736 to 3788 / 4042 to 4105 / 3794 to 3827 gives 3.9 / 12.5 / 20.9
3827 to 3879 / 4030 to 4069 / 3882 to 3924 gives -2.7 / 10.8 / 21.7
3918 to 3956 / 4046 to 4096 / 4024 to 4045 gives -4.9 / 11.7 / 21.4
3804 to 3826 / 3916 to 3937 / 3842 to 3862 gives 0.4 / 12.5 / 10.4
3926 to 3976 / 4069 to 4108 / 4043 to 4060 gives -2.8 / 10.7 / 20.9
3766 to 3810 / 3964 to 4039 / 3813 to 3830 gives 5.0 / 13.5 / 19.3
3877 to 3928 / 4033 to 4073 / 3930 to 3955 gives 7.8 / 14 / 21.6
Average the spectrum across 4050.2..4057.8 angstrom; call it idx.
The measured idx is 21.4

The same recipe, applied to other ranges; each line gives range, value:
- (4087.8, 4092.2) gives 23.4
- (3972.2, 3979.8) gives 14.2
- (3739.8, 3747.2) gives 12.1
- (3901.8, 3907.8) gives 14.4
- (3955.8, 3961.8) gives 14.3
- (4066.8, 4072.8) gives 21.3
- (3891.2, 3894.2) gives 13.8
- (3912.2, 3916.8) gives 16.6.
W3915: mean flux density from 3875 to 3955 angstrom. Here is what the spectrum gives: 12.9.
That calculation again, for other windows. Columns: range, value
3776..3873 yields 11.8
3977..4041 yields 21.7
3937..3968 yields 12.4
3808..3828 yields 11.6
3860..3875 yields 11.5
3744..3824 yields 12.6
